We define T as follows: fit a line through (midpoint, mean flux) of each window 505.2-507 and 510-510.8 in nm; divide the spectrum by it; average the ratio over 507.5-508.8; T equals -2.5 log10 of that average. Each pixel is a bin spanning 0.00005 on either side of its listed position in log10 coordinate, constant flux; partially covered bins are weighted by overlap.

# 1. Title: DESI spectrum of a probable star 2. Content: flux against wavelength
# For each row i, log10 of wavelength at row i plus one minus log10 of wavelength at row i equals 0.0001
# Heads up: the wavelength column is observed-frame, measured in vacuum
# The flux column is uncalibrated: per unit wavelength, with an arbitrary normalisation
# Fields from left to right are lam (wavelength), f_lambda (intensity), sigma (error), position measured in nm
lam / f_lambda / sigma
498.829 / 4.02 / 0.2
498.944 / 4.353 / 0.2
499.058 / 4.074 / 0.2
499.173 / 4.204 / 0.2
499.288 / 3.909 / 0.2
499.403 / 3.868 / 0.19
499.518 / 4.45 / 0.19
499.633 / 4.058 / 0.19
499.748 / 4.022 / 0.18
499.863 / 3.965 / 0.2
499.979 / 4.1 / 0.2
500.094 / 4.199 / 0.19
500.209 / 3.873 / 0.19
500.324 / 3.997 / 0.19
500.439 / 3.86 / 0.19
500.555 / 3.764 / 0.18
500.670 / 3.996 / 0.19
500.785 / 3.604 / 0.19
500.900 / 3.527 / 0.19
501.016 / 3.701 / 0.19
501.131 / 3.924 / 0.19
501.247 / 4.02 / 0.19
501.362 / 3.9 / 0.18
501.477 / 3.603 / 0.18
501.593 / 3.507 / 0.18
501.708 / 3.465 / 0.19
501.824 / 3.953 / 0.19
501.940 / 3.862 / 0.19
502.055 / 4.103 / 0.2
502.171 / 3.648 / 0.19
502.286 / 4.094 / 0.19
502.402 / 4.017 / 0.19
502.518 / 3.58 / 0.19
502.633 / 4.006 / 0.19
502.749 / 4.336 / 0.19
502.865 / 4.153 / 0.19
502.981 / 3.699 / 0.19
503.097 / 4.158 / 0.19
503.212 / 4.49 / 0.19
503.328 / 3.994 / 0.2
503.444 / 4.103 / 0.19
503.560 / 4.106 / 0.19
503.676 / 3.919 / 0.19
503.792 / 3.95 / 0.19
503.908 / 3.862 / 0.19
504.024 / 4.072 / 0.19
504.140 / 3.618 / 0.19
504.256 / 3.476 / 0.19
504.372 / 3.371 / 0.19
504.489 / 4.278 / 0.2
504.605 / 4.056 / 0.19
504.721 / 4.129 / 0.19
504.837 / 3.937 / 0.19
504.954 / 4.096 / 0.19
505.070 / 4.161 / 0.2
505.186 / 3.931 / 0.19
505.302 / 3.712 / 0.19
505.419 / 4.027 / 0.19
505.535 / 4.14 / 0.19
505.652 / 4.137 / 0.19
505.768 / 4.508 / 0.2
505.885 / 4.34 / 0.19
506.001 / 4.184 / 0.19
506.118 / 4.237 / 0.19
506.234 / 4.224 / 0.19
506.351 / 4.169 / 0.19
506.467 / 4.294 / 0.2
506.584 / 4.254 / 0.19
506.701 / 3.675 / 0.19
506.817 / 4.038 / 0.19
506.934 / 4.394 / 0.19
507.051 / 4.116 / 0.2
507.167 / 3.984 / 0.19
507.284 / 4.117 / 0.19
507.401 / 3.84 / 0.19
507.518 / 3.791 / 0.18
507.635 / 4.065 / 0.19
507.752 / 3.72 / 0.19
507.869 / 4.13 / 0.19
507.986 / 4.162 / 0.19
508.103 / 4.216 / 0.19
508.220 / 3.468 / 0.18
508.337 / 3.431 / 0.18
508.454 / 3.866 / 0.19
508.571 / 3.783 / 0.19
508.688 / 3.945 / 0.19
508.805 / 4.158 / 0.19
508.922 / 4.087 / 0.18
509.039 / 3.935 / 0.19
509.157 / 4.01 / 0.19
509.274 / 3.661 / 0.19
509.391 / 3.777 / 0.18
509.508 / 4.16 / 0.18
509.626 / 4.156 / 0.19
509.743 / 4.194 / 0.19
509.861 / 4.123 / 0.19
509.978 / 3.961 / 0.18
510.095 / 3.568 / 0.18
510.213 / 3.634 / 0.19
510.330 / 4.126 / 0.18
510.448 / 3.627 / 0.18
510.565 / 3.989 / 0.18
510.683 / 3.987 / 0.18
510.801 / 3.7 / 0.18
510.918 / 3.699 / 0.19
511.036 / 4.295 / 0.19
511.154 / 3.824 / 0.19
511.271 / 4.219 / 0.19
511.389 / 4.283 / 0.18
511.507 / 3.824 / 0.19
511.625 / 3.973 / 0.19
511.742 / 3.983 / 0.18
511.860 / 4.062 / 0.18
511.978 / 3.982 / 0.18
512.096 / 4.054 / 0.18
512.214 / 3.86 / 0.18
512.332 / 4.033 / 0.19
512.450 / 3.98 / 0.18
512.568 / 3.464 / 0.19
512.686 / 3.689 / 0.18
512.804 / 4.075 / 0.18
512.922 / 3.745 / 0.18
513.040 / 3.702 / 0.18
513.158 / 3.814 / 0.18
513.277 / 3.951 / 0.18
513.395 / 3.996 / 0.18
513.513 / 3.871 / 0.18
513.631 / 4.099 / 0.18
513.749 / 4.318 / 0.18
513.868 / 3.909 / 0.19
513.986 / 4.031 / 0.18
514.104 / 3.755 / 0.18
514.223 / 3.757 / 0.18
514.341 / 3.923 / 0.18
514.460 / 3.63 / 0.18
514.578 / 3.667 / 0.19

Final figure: 0.03 mag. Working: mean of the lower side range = 4.15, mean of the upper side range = 3.82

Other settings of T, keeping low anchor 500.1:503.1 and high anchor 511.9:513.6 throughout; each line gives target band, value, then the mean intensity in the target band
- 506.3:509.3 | -0.03 mag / 3.98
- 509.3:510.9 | -0.01 mag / 3.91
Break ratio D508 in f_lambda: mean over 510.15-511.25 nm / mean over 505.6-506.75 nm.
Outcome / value 0.92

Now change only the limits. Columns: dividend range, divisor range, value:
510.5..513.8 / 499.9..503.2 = 1.01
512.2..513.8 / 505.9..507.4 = 0.94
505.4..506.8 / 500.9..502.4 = 1.10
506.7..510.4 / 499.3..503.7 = 1.00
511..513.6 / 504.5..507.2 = 0.95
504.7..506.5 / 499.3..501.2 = 1.05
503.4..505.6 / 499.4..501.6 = 1.01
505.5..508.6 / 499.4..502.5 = 1.04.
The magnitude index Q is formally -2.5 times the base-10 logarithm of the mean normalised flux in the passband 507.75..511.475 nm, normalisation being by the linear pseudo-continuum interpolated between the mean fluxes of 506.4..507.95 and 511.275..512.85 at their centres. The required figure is 0.02 mag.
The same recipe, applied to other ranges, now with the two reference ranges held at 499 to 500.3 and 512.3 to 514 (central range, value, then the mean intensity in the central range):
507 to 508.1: -0.01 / 4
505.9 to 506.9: -0.04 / 4.15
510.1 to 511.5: 0.00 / 3.92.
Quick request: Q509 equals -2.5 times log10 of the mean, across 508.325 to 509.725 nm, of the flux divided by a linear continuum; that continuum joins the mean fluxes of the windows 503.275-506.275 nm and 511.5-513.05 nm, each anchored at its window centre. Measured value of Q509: 0.00 mag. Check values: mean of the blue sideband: 4.02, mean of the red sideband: 3.9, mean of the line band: 3.94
